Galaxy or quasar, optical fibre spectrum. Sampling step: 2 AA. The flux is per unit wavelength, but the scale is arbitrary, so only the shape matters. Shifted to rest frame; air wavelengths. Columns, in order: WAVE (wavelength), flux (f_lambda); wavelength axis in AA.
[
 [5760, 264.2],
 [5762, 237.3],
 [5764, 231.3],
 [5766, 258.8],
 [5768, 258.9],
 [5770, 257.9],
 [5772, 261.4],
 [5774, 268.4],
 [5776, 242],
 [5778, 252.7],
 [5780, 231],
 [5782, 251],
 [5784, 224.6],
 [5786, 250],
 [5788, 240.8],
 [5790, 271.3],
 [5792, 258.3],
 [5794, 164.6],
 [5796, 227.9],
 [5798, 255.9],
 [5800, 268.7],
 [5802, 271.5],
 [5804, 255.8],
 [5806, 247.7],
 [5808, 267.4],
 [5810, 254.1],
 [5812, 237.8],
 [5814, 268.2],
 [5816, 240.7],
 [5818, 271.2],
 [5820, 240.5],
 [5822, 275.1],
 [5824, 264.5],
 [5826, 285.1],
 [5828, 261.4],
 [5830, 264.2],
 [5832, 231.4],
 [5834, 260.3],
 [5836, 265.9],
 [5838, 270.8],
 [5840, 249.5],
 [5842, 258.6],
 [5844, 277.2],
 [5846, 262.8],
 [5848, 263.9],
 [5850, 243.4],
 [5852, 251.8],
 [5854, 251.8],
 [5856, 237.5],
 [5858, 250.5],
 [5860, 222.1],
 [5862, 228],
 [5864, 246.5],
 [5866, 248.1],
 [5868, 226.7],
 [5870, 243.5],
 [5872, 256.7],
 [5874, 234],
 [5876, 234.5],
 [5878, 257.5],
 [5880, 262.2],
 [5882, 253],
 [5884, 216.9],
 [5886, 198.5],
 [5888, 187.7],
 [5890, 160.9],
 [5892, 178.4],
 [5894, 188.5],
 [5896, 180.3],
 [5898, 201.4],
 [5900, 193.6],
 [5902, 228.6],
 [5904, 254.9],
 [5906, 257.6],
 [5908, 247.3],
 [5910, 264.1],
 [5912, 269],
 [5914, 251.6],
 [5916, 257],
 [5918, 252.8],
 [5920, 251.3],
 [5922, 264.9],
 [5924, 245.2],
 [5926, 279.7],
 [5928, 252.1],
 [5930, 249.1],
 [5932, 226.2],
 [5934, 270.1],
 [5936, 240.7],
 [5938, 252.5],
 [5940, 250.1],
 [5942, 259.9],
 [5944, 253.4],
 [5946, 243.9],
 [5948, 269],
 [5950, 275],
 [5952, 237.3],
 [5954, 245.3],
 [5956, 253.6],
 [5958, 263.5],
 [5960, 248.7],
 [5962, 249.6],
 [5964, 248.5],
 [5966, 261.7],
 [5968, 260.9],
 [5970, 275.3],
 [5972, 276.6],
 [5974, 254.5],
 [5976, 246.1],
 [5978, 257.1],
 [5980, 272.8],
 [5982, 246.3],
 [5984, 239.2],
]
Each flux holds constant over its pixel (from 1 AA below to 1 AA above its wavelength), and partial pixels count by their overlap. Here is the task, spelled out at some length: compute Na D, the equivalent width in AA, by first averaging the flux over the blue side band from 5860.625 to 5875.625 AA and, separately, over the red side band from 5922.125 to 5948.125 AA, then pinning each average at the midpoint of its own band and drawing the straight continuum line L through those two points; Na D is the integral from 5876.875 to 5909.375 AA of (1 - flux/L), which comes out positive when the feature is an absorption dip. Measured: 3.6 AA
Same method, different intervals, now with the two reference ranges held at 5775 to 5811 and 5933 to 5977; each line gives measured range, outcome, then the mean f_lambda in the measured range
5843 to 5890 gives 2.1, 240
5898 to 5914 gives 0.7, 243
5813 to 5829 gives -1.0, 263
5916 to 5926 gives -0.1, 257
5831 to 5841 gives -0.3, 256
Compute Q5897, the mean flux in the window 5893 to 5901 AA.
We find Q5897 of 191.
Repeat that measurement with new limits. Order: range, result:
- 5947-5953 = 260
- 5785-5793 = 255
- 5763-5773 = 254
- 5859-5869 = 234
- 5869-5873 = 250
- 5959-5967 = 252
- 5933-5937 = 255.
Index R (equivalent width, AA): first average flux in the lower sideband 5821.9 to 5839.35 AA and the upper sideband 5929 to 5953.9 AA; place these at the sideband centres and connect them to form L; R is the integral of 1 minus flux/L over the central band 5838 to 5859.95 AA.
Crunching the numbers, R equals 0.6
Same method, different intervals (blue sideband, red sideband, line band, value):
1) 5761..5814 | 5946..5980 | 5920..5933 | 0.2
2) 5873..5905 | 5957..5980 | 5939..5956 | -0.5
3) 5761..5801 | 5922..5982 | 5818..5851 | -1.6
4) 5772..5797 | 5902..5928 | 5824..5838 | -0.9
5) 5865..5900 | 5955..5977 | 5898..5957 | -2.7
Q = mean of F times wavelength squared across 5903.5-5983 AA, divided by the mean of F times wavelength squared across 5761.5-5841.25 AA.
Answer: 1.1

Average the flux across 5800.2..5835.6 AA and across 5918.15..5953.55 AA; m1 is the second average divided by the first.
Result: 0.98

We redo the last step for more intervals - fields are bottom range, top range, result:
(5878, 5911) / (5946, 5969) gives 1.17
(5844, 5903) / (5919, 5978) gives 1.12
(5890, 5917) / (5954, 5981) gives 1.14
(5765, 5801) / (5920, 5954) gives 1.03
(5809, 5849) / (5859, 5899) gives 0.85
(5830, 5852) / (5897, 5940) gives 0.96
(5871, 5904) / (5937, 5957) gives 1.18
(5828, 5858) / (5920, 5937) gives 0.99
